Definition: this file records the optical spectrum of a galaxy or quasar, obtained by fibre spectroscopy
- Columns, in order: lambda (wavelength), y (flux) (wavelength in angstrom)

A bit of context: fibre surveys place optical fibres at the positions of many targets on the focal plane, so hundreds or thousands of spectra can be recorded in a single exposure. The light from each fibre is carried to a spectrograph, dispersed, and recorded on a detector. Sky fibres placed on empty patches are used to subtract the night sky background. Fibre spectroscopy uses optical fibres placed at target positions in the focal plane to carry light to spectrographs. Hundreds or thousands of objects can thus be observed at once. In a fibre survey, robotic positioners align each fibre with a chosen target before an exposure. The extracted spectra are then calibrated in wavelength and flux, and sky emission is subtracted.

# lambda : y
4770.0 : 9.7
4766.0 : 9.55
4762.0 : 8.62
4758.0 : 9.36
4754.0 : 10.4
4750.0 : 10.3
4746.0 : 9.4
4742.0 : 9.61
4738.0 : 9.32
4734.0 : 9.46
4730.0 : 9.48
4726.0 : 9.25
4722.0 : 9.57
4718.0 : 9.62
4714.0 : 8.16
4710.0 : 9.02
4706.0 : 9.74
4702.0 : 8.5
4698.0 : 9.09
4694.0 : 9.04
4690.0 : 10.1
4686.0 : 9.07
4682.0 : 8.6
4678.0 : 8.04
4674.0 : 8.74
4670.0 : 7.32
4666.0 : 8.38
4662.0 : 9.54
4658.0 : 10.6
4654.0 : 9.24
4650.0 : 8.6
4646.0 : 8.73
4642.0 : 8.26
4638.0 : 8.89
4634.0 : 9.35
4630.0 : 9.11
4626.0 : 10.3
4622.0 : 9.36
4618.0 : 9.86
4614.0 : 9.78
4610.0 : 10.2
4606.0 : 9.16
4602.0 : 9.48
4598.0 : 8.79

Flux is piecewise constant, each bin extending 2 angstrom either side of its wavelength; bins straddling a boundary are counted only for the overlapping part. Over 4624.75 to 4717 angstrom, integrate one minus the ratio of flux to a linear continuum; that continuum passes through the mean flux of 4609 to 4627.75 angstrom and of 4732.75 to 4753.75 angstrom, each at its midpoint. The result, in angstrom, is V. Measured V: 7.80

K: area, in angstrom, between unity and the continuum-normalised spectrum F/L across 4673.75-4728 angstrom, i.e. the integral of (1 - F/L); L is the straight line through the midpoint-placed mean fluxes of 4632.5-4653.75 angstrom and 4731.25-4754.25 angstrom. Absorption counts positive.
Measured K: 1.5 angstrom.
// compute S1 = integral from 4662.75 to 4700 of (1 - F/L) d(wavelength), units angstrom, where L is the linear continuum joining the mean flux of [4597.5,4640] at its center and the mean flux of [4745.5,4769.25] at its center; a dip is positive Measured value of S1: 3.2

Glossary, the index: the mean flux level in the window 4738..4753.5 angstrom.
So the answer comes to 9.77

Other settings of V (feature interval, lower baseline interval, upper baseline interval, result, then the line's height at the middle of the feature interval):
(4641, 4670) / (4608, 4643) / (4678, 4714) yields 1.0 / 9.29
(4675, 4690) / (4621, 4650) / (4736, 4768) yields 0.8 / 9.29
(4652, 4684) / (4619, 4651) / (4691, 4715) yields 0.9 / 9.06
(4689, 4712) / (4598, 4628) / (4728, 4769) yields 0.9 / 9.6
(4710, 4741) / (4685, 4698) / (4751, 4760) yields 1.3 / 9.67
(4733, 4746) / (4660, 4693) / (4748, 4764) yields 0.0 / 9.48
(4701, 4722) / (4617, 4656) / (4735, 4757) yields 1.1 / 9.58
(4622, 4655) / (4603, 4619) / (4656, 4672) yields 0.9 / 9.33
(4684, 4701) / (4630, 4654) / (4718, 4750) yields -0.1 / 9.2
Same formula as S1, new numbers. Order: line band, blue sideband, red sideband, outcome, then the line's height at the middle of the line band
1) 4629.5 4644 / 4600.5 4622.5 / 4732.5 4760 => 1.18 angstrom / 9.67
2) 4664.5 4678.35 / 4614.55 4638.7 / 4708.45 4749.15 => 1.93 angstrom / 9.44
